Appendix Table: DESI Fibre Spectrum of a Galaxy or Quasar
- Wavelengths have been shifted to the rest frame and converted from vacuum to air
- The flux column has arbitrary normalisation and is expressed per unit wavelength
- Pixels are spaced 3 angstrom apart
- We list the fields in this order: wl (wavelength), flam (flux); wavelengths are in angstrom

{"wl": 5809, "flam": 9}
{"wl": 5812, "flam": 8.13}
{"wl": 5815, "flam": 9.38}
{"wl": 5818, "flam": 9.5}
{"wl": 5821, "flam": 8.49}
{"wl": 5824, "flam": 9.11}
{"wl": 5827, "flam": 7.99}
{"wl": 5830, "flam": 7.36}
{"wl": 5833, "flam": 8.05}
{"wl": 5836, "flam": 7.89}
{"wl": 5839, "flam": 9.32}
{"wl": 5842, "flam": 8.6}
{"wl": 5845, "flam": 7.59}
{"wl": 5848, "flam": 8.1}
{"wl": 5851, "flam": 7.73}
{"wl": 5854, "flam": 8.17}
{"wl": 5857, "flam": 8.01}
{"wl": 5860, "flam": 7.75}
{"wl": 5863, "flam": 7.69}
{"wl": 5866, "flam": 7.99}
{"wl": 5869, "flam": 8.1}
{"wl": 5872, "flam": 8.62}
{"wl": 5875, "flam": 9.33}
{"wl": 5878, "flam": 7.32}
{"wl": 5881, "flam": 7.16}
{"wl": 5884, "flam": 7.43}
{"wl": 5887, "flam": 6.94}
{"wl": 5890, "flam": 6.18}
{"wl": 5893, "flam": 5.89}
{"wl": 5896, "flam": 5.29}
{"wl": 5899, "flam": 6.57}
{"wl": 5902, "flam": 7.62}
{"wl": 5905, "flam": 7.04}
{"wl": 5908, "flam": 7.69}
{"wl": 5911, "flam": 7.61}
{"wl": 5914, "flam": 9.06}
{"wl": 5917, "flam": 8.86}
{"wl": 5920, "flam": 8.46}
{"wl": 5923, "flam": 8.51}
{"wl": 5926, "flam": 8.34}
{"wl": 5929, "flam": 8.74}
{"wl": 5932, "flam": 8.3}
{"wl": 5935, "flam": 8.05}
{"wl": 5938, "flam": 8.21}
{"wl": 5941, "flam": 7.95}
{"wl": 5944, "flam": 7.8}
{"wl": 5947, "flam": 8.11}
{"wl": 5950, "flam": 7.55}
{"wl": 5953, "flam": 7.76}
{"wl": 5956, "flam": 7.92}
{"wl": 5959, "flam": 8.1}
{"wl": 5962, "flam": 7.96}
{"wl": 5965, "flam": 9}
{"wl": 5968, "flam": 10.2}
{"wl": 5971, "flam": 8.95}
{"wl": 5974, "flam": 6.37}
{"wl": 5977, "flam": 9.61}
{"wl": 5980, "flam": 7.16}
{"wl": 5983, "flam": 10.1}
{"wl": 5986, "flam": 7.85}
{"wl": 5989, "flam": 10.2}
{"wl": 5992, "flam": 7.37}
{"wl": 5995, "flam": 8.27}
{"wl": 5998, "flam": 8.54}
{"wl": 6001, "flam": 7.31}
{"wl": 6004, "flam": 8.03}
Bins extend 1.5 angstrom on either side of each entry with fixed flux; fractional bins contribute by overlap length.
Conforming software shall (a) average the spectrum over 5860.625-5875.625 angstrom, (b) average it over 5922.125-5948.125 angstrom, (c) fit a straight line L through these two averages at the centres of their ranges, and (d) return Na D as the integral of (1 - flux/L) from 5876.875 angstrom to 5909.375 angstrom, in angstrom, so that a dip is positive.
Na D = 5.60 angstrom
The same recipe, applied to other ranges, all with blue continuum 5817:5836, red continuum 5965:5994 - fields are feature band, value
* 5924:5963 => 2.3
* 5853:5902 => 6.1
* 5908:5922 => 0.2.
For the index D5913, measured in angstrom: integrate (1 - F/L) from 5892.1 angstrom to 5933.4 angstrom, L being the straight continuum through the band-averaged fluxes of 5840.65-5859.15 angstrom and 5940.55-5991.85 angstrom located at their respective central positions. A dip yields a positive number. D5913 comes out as 2.4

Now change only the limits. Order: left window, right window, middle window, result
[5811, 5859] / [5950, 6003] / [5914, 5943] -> -0.2 angstrom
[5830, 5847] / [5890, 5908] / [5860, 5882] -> -2.1 angstrom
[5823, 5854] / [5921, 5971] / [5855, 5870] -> 0.5 angstrom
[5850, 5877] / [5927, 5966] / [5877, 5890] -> 1.7 angstrom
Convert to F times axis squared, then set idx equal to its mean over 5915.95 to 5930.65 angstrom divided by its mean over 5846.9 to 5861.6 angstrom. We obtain 1.10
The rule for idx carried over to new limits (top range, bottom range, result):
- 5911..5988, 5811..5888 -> 1.06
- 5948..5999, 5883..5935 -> 1.13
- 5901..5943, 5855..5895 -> 1.10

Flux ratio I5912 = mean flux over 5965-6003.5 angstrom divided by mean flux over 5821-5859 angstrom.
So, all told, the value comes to 1.0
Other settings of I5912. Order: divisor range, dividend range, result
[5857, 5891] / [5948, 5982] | 1.07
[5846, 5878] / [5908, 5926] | 1.04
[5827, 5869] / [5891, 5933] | 0.96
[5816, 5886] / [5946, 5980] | 1.02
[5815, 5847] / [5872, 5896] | 0.85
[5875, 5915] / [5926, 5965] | 1.14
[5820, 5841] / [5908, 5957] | 0.98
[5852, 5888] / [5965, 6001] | 1.09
